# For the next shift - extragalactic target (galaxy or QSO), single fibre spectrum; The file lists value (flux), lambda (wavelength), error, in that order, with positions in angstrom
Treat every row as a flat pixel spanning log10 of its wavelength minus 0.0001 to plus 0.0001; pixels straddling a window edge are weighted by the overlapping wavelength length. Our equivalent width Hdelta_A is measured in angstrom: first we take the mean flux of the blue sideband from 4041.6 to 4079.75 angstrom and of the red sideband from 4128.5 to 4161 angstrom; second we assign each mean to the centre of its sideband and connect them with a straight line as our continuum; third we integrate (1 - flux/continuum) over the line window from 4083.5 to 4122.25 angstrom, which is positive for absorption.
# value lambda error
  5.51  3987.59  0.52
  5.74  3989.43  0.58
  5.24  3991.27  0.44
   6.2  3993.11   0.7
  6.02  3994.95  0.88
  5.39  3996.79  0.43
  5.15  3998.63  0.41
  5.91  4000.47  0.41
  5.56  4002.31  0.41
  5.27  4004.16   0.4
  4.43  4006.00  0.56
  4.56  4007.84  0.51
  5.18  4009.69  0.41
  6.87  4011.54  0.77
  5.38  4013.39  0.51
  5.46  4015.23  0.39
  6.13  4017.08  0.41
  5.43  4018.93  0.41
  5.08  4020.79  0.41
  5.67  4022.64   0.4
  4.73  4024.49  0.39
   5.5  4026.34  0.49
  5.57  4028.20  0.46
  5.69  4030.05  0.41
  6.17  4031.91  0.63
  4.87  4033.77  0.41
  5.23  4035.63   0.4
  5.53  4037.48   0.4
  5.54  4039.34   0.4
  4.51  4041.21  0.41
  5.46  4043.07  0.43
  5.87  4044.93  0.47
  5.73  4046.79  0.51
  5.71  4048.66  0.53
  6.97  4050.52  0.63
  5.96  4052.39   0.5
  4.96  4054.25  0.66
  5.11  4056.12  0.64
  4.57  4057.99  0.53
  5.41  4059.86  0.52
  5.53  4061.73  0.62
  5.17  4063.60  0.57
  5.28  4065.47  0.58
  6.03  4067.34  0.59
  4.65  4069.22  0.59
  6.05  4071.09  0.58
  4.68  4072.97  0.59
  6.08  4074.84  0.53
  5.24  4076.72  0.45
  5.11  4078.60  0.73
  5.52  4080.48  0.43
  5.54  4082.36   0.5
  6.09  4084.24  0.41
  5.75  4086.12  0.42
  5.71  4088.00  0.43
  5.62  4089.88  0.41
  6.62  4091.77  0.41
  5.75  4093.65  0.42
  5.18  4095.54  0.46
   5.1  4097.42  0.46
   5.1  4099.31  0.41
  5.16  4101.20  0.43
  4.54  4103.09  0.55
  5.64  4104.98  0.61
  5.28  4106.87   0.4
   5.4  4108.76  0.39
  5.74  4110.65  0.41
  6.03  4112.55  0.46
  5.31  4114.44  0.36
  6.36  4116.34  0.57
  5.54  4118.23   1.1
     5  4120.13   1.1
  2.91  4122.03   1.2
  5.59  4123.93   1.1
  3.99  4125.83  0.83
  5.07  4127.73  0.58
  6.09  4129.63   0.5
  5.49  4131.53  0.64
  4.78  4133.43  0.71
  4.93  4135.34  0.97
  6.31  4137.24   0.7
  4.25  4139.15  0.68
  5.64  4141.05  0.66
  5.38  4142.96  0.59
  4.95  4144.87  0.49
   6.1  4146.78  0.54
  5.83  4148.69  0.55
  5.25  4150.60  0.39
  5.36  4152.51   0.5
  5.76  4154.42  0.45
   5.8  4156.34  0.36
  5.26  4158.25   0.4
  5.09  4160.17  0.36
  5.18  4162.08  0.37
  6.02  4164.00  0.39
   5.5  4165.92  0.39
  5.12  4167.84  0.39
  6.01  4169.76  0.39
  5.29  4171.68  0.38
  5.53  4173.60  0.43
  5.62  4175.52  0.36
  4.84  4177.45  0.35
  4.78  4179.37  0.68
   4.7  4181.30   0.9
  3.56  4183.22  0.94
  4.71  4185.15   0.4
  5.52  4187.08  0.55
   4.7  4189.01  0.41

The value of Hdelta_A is -0.1 angstrom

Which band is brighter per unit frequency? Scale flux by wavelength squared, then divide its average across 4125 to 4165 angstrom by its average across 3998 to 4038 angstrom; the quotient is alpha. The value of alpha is 1.05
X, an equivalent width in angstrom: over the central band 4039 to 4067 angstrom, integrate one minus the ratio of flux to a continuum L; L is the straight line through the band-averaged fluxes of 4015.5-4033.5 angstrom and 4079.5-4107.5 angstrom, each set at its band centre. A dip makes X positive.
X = 0.3 angstrom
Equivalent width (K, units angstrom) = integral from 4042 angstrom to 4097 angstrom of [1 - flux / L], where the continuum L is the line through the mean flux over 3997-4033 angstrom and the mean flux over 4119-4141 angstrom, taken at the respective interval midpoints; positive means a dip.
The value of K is -3.44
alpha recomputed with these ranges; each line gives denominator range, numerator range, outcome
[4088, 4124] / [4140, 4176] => 1.05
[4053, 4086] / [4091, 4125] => 1.01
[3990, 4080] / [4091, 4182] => 1.03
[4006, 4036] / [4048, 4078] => 1.02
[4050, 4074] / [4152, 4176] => 1.07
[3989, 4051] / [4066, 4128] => 1.01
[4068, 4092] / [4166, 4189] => 0.95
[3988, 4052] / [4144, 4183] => 1.04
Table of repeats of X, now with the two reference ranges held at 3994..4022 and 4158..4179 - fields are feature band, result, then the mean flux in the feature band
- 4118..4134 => 1.5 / 4.92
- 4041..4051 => -0.5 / 5.74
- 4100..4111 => 0.3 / 5.27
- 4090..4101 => -0.2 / 5.53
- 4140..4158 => -0.5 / 5.55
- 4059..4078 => 0.1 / 5.41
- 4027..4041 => 0.0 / 5.46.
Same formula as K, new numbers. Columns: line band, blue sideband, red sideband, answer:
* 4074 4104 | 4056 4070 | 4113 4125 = -1.8 angstrom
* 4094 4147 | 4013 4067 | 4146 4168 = 2.6 angstrom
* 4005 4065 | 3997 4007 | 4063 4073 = -1.3 angstrom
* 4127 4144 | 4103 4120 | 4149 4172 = 0.6 angstrom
